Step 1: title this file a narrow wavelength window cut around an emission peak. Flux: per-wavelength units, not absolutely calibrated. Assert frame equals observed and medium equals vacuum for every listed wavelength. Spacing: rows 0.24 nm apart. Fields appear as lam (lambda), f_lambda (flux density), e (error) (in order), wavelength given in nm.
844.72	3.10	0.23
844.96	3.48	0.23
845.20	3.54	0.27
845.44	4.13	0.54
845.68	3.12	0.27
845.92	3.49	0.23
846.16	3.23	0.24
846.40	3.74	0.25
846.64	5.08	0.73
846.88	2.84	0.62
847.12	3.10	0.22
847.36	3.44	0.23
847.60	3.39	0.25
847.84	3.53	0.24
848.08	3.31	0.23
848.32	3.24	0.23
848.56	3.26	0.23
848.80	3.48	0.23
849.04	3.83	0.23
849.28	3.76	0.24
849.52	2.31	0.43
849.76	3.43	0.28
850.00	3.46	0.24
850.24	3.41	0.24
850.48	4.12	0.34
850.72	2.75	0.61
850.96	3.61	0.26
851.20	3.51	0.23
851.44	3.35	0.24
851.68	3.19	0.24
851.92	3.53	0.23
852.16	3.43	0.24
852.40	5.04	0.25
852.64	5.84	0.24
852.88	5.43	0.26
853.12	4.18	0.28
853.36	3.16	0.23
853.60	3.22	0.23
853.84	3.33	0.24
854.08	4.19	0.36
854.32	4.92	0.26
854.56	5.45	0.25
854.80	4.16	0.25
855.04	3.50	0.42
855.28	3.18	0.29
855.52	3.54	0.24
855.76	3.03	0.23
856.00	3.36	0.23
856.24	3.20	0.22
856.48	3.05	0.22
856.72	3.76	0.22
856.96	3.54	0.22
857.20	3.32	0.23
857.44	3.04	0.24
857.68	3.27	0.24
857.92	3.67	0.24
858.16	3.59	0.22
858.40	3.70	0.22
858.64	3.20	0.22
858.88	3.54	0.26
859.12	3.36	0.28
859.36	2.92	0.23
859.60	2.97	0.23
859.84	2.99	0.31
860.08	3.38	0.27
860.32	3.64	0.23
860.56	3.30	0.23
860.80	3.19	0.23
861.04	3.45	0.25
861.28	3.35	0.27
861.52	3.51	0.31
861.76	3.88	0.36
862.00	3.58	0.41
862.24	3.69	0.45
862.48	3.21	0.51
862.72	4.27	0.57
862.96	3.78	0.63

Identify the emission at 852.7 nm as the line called [S II]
